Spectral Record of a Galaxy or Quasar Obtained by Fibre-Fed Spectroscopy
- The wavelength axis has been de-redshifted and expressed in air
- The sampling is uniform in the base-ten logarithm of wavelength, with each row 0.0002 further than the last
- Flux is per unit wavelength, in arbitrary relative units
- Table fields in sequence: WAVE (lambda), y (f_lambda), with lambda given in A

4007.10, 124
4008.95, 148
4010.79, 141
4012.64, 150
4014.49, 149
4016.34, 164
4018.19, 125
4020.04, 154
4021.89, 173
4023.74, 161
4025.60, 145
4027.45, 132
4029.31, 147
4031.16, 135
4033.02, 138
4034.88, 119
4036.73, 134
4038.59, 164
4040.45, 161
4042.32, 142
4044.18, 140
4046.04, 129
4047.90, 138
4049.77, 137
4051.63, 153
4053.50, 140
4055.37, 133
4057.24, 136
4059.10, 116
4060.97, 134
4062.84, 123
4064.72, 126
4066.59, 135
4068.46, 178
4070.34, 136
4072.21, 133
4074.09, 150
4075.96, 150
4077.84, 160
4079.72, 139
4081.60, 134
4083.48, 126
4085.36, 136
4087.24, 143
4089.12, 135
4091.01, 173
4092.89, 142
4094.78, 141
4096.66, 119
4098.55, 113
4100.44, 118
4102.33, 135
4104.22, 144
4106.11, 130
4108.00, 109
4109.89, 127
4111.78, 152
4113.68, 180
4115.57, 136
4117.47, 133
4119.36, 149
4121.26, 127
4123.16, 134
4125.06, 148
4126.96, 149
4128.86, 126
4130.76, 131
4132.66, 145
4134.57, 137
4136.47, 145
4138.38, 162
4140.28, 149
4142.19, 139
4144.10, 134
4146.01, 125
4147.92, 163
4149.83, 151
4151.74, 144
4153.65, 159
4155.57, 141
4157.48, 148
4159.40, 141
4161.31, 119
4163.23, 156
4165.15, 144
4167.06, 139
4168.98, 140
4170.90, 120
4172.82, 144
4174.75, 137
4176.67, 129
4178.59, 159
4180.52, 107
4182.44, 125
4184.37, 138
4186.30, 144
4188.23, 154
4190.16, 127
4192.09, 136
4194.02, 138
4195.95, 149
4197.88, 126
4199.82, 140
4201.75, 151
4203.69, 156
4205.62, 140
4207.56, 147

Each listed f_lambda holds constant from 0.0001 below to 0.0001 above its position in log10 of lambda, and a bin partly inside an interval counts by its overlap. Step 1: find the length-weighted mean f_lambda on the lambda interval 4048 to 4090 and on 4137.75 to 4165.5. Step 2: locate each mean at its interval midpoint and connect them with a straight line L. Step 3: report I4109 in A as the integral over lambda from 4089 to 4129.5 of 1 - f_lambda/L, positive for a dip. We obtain 1.2 A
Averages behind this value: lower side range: 139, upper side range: 145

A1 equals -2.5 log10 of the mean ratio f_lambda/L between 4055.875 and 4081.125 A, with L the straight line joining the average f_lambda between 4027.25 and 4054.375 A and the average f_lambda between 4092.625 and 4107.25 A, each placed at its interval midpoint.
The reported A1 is -0.03 mag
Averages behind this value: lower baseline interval 141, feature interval 139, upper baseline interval 129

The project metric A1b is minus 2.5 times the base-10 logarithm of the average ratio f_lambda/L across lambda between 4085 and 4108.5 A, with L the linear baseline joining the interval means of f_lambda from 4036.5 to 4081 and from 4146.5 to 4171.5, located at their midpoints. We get 0.06 mag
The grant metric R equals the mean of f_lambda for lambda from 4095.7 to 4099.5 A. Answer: 116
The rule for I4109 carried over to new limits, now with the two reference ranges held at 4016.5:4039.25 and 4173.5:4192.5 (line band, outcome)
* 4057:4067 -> 1.1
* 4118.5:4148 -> -0.5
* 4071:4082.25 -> -0.2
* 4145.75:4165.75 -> -1.2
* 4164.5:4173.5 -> 0.0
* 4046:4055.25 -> 0.2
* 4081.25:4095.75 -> -0.1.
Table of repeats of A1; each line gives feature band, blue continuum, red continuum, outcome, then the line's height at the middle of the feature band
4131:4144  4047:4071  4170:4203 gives -0.058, 137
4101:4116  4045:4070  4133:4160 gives 0.024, 142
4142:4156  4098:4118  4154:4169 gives -0.036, 140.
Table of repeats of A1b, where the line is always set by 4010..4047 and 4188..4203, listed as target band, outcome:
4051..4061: 0.073 mag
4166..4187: 0.045 mag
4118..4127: 0.014 mag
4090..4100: 0.051 mag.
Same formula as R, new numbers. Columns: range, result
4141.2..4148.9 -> 140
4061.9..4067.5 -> 128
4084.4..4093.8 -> 146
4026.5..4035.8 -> 134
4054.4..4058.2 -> 135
